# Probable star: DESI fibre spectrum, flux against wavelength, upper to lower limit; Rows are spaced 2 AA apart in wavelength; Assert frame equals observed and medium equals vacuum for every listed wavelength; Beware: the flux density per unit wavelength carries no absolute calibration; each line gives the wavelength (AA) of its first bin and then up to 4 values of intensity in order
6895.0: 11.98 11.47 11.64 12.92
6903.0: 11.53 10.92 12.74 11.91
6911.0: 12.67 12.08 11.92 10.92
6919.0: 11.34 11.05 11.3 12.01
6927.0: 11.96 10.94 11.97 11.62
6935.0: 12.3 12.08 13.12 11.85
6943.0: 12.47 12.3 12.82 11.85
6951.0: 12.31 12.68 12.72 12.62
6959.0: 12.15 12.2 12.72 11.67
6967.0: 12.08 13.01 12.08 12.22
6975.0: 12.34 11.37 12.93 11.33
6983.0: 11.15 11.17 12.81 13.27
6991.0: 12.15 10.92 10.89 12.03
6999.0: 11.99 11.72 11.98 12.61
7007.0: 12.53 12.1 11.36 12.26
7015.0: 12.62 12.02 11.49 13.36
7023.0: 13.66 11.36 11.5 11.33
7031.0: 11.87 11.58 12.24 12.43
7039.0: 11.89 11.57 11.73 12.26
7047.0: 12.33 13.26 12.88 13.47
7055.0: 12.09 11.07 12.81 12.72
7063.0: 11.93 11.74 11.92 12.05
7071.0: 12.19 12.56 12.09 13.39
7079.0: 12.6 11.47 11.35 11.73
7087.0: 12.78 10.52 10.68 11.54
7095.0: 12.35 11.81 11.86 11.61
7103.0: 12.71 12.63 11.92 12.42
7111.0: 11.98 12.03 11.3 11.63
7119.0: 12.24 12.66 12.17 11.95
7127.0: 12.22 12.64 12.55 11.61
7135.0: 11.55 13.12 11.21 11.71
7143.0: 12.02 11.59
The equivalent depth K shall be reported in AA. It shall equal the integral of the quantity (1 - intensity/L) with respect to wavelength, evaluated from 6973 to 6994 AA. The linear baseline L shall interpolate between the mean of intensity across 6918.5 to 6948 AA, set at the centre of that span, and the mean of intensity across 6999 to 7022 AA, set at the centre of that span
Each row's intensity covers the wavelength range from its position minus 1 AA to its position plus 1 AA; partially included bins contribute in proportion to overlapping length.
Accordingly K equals 0.2 AA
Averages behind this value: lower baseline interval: 12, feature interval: 12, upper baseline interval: 12.2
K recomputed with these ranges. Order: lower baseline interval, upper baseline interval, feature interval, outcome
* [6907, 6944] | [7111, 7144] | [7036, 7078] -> -1.1 AA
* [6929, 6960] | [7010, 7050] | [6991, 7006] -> 0.5 AA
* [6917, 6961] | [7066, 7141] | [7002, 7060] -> -0.8 AA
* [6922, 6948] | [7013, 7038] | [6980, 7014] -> 0.6 AA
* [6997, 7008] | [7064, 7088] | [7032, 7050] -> 0.0 AA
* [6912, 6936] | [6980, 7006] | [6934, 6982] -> -2.3 AA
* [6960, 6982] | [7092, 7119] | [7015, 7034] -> 0.1 AA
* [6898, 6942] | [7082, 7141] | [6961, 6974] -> -0.4 AA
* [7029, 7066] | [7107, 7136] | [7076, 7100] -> 0.6 AA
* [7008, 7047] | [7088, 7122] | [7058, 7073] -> -0.3 AA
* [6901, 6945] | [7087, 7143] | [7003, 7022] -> -0.5 AA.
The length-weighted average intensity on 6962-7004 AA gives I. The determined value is 12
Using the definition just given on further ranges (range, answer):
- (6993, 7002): 11.6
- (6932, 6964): 12.4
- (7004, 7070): 12.2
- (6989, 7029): 12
